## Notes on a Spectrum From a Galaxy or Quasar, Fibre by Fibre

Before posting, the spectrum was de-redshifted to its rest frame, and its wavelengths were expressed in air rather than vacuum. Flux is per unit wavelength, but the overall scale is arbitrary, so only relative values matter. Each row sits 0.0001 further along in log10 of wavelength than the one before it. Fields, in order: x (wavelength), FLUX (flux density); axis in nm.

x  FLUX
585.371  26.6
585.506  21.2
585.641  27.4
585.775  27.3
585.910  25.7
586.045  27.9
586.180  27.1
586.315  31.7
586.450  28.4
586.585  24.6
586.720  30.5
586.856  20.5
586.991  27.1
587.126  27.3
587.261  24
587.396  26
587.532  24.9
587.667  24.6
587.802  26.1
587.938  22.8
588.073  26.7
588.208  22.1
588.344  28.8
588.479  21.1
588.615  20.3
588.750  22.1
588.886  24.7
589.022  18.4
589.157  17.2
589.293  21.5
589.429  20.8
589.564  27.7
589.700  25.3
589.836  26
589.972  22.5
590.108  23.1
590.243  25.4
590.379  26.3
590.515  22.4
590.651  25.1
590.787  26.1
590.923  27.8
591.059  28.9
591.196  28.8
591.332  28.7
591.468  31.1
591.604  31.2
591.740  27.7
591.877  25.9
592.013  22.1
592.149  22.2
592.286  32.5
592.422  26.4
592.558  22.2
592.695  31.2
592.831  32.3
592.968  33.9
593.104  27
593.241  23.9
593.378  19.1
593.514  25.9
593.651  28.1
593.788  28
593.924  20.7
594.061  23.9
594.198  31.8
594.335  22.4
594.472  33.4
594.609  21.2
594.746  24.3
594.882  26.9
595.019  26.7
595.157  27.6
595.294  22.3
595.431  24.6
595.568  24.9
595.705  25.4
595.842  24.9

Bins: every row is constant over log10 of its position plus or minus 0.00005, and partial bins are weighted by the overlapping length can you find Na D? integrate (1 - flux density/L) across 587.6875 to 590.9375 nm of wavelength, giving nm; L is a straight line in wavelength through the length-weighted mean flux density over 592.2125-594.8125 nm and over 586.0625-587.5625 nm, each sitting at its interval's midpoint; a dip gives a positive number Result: 0.36 nm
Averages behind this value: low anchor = 26.6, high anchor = 26.7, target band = 23.7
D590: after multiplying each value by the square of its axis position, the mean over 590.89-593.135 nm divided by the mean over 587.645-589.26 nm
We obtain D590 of 1.25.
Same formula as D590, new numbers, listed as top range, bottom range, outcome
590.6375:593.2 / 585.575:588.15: 1.08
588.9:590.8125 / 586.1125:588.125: 0.90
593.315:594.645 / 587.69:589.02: 1.10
